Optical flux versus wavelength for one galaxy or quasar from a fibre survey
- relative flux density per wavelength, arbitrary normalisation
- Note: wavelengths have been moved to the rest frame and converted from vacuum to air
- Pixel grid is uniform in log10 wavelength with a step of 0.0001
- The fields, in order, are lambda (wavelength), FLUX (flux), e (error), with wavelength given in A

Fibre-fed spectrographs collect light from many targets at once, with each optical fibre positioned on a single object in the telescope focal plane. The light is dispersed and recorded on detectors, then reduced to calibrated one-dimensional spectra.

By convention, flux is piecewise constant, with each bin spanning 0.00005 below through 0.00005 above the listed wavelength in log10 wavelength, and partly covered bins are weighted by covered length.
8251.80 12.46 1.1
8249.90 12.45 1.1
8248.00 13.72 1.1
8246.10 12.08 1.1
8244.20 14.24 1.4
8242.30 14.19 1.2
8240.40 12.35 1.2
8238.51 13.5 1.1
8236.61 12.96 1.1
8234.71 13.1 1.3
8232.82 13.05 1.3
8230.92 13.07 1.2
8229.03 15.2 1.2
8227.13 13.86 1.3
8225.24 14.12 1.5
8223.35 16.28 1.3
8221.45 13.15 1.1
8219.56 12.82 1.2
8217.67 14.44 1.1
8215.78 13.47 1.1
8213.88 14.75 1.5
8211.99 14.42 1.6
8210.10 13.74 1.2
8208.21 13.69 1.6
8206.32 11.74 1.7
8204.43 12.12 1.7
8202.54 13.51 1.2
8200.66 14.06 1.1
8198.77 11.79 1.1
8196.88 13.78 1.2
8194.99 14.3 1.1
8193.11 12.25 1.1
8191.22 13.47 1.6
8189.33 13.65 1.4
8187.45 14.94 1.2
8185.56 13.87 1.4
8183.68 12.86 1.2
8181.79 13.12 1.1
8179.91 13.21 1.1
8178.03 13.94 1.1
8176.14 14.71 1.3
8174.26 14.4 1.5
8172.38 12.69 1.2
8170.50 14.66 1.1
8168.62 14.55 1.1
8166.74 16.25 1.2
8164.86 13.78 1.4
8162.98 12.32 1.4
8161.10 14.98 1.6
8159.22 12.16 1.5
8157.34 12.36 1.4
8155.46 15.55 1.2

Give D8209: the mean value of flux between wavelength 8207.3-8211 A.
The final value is 13.7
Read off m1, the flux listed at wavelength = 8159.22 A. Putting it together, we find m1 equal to 12.16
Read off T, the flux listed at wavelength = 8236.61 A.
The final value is 12.96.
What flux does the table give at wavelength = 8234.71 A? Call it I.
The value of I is 13.1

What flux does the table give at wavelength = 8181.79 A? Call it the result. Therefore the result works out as 13.12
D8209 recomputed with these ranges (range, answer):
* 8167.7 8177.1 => 14.2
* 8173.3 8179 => 14.3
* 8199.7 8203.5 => 13.8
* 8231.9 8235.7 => 13.1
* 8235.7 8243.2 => 13.2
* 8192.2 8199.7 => 13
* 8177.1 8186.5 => 13.4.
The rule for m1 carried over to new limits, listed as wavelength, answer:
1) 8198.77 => 11.79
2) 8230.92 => 13.07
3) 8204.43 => 12.12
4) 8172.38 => 12.69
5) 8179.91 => 13.21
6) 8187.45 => 14.94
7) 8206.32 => 11.74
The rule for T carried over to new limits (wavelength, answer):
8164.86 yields 13.78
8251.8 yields 12.46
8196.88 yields 13.78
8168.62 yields 14.55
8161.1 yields 14.98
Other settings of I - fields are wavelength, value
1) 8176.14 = 14.71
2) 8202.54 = 13.51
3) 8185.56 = 13.87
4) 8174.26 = 14.4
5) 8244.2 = 14.24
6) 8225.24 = 14.12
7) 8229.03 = 15.2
